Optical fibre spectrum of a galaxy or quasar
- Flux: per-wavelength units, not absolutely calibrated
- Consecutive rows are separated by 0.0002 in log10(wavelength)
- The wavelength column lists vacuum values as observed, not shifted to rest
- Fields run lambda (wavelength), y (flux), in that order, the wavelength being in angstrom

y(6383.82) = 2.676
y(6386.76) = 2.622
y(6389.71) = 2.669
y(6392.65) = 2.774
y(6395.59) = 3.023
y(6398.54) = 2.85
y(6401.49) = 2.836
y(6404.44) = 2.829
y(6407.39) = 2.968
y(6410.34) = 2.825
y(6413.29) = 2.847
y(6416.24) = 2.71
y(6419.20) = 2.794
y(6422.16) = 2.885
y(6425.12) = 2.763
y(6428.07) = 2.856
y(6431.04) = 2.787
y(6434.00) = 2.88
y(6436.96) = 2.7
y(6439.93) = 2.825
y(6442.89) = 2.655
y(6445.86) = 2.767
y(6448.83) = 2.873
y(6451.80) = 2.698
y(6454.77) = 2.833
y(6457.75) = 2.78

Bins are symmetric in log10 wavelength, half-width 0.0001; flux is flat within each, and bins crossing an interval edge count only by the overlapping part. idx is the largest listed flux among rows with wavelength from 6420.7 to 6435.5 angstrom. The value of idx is 2.885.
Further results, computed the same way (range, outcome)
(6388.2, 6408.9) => 3.023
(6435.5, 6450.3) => 2.873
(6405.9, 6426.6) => 2.968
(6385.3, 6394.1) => 2.774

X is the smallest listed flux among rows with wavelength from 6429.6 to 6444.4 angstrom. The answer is 2.655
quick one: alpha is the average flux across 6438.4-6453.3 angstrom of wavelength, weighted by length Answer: 2.76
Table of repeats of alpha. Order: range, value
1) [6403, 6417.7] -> 2.84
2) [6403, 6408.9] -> 2.9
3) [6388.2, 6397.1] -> 2.82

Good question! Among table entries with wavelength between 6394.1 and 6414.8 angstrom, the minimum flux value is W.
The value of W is 2.825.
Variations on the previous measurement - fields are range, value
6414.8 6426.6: 2.71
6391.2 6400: 2.774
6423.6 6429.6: 2.763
